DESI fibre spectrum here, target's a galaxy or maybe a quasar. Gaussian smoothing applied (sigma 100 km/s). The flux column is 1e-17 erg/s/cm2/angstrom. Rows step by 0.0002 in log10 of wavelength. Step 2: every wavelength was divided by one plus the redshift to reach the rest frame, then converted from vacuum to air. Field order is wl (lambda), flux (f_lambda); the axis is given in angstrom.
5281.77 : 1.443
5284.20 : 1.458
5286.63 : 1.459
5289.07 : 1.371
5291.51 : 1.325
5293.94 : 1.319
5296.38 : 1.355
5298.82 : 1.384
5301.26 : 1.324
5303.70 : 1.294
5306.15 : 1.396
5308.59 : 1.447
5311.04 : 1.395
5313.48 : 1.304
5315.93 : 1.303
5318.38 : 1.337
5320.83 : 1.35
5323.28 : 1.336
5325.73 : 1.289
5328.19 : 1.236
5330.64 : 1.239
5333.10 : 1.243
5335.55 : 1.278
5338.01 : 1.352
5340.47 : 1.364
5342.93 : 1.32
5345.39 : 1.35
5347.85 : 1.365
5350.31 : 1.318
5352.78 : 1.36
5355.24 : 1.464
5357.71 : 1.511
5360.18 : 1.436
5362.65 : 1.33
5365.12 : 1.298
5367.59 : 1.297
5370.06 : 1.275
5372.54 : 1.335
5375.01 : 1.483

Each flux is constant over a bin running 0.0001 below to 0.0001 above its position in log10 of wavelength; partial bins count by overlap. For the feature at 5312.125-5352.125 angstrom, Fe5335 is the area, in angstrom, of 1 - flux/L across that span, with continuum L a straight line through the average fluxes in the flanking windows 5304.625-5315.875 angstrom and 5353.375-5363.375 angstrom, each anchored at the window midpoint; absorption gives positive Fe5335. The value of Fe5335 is 2.6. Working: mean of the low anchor 1.37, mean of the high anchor 1.44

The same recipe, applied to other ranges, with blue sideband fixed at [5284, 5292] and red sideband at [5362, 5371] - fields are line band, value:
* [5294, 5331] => 1.0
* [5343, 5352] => -0.1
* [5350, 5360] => -0.8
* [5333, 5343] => 0.1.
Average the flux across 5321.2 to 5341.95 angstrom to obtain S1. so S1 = 1.29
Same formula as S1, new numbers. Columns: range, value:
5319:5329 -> 1.31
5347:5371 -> 1.37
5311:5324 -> 1.33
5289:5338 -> 1.33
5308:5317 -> 1.36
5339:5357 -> 1.37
